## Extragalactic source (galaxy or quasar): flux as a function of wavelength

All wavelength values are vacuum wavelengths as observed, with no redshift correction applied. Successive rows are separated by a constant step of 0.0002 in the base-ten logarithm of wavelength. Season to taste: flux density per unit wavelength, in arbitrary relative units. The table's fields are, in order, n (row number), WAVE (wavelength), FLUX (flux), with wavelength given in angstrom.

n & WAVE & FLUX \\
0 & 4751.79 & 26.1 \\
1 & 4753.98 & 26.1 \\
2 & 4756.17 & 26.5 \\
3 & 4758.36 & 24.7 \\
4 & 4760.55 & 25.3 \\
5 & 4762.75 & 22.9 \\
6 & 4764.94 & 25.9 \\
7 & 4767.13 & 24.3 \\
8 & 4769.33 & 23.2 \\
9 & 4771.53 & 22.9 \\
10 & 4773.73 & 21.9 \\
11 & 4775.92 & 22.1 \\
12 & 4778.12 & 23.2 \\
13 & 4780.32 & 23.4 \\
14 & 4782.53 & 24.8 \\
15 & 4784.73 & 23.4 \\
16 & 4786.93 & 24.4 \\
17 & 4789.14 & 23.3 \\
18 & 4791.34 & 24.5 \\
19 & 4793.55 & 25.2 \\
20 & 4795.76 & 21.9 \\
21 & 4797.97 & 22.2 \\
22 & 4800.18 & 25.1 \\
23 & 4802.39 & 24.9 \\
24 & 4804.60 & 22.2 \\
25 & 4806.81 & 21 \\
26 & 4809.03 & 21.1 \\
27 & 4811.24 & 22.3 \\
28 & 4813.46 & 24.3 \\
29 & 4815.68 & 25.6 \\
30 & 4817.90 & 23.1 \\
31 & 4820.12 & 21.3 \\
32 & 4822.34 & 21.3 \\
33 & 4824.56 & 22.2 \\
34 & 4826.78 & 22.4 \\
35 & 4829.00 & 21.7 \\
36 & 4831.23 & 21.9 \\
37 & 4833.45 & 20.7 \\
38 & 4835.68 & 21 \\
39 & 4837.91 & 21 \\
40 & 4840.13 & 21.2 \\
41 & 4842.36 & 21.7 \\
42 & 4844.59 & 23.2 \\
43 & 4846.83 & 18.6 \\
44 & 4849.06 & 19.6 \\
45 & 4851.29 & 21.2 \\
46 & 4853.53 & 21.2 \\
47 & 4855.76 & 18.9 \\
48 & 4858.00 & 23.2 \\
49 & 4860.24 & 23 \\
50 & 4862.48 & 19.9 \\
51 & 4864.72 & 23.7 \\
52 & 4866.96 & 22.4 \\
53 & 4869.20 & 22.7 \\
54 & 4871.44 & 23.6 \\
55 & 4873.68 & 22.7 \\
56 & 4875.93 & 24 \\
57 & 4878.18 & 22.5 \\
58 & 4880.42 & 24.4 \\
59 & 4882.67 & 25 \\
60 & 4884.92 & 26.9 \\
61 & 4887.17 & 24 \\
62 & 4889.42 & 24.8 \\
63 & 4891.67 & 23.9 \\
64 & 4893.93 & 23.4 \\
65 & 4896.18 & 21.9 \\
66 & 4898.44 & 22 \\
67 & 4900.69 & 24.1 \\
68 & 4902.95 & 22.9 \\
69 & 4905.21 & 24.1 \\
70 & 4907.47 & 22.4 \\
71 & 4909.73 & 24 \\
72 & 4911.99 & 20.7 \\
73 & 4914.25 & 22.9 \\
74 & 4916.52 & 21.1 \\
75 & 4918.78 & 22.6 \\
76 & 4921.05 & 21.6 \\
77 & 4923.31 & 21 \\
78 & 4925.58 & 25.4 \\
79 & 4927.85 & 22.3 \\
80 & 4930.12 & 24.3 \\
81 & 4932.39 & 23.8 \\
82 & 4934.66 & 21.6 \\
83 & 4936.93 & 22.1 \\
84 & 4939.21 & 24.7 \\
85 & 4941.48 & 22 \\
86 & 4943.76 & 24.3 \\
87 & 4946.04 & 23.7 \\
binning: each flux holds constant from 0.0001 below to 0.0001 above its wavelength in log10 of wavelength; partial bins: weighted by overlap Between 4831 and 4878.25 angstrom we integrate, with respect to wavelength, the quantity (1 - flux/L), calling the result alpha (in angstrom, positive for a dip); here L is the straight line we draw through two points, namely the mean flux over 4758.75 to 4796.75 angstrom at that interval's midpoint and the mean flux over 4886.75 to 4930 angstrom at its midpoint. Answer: 3.11 angstrom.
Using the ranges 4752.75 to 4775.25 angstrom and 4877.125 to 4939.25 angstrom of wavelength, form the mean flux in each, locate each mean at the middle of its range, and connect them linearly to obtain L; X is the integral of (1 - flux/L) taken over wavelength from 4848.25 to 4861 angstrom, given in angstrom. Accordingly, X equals 1.3 angstrom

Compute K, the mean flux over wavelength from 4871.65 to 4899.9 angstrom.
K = 23.8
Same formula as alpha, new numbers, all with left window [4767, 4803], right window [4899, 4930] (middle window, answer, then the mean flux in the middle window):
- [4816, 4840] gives 1.5 angstrom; 21.8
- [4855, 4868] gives 0.6 angstrom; 21.9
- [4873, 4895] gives -1.2 angstrom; 24.2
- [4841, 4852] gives 1.1 angstrom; 20.9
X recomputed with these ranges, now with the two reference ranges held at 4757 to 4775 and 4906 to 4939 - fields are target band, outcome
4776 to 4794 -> -0.09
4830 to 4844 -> 1.20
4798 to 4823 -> 0.66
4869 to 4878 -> -0.08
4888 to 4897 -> -0.27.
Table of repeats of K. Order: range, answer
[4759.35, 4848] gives 22.8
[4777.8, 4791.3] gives 23.8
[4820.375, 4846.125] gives 21.6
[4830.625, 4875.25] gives 21.6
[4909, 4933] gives 22.7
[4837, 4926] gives 22.6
